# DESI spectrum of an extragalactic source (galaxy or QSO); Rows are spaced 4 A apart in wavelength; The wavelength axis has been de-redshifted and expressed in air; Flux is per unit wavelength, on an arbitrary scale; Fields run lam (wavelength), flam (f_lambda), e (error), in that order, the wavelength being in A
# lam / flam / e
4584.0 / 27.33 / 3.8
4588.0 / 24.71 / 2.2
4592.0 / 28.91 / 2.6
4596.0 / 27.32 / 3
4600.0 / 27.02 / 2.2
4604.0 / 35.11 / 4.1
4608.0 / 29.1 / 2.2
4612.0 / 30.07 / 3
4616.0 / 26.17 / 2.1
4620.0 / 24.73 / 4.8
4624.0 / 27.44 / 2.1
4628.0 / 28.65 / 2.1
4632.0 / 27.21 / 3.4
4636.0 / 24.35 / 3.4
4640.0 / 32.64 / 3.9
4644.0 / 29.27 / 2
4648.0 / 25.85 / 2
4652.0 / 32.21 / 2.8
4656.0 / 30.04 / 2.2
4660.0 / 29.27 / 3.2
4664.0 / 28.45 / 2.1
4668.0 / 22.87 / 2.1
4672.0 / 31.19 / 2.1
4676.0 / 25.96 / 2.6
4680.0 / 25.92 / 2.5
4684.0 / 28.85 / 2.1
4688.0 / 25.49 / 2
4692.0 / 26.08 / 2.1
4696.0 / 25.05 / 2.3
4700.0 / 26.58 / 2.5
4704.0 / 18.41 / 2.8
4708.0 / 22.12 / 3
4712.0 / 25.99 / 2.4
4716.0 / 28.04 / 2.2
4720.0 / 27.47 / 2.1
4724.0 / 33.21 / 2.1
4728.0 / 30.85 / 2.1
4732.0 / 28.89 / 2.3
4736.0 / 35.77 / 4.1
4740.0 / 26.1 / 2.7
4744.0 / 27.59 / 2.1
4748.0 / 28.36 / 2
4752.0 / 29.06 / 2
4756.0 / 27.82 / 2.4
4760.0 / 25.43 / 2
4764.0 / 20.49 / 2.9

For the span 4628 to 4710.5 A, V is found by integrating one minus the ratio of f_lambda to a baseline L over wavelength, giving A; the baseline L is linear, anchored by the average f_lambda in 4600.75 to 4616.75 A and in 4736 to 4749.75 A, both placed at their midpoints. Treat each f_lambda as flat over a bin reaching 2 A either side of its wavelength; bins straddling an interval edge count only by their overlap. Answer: 7.10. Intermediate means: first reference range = 30.2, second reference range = 28.6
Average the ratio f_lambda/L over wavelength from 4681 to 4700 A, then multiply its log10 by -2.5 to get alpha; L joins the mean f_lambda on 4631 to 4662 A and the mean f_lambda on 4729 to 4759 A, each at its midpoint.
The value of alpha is 0.10 mag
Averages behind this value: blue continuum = 28.9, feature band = 26.4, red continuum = 29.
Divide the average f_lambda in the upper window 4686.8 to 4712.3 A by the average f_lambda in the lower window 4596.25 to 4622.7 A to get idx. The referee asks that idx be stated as 0.84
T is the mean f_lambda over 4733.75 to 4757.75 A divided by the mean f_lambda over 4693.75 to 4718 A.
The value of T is 1.19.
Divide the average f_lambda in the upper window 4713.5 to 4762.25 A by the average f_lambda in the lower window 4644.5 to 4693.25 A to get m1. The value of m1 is 1.04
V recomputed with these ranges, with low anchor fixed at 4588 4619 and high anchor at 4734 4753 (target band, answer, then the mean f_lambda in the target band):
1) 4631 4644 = 0.2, 28.3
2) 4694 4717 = 3.9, 24.2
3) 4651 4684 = 1.0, 28.2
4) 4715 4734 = -0.3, 29.8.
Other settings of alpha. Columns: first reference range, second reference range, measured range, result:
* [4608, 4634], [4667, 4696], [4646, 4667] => -0.07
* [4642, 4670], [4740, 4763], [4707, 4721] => 0.06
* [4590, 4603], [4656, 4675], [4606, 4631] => 0.02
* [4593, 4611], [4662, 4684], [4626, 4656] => -0.02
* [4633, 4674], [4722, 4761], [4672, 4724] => 0.12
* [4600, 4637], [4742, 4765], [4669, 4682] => 0.01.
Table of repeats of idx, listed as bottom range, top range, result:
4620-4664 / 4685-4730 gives 0.92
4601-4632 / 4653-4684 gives 0.98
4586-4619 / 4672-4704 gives 0.92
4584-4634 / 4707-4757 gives 1.02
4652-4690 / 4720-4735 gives 1.11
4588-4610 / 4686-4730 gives 0.91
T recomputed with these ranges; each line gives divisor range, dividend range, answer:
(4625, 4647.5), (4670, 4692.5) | 0.97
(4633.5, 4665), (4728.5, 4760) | 1.00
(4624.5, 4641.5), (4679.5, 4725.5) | 0.93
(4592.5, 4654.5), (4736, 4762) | 0.98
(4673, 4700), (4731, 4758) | 1.10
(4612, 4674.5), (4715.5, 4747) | 1.06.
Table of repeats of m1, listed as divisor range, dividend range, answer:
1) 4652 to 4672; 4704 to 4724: 0.91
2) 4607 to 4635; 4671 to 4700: 0.97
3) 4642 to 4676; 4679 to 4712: 0.87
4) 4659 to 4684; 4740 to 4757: 1.02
